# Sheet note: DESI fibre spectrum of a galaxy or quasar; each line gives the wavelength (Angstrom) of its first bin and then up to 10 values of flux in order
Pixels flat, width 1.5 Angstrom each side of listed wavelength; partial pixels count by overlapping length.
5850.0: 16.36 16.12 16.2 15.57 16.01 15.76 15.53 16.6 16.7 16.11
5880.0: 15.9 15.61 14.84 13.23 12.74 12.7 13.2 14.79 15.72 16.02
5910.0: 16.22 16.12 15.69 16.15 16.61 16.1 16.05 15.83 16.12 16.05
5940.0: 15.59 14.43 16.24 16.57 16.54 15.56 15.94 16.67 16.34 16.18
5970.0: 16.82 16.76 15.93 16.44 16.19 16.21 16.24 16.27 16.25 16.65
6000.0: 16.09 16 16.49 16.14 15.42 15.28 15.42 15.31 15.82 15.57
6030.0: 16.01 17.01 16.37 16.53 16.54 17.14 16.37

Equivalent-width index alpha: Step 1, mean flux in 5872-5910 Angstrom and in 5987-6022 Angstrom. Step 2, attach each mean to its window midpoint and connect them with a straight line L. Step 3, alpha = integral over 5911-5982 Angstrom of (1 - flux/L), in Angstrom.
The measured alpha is -3.3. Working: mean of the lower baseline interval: 14.9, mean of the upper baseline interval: 16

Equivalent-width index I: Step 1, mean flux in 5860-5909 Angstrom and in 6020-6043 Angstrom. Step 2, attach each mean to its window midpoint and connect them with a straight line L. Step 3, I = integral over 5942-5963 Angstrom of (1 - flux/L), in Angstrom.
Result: -0.6 Angstrom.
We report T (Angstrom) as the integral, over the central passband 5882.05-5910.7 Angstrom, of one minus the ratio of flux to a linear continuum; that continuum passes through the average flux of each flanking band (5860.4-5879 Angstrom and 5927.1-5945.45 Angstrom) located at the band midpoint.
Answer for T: 2.7 Angstrom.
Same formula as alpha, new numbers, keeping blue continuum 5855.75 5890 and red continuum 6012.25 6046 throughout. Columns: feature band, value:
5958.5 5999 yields -1.1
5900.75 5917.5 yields -0.1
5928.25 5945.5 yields 0.2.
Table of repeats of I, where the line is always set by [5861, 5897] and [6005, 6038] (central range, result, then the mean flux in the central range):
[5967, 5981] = -0.7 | 16.4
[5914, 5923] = -0.5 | 16.1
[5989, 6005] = -0.5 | 16.3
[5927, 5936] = -0.4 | 16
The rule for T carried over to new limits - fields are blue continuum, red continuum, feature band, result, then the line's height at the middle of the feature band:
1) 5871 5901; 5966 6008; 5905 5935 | -1.7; 15.2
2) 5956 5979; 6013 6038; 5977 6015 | -0.1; 16.1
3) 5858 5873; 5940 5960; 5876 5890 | 0.7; 15.9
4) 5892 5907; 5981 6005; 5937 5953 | -0.7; 15.2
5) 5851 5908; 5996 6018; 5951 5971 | -0.7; 15.7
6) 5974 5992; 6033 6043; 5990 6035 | 1.2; 16.4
